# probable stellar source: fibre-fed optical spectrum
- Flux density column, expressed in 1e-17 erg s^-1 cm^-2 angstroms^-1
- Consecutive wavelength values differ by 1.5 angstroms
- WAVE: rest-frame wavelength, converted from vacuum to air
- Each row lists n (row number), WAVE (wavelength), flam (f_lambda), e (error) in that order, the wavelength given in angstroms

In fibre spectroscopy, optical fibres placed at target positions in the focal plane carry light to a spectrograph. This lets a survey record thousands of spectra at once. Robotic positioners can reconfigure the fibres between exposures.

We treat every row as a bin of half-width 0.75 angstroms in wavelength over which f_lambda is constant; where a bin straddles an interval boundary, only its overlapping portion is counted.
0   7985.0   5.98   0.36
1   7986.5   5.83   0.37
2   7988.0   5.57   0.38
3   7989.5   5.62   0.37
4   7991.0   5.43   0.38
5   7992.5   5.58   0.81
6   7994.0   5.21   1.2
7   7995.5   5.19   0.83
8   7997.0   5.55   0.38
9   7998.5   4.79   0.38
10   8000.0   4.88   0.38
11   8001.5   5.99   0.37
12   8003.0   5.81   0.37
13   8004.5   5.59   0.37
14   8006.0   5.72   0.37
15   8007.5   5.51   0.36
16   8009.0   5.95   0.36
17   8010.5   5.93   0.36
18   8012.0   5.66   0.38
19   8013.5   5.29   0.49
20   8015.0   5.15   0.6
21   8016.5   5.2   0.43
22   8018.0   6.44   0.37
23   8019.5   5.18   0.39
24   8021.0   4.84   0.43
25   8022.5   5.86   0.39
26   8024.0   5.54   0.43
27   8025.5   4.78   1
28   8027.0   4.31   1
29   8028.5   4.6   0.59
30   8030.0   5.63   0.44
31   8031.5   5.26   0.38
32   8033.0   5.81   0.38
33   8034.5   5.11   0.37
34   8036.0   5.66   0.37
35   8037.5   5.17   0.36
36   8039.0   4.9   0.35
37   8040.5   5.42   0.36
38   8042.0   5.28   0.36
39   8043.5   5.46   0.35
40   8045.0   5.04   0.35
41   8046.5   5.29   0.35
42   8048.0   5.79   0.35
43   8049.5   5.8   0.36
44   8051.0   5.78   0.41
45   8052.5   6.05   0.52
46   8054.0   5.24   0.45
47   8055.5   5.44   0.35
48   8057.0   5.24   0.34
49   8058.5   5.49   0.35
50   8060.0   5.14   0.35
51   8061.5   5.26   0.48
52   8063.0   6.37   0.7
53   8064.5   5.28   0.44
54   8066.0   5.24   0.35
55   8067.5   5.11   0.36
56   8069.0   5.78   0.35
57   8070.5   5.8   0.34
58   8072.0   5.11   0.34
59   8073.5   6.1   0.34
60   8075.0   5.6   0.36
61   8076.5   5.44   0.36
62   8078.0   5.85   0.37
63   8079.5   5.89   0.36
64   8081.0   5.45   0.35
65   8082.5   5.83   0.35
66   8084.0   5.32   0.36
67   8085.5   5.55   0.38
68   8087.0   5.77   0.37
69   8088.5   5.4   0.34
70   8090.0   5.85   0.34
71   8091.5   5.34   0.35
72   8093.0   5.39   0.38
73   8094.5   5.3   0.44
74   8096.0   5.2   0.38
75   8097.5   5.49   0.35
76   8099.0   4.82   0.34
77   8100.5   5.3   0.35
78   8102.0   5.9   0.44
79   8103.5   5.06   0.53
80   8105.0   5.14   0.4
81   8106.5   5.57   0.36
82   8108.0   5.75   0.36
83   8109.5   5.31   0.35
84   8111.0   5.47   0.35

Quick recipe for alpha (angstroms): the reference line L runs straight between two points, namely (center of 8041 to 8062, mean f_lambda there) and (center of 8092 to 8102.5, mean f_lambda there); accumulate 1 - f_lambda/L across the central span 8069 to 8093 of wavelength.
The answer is -1.1 angstroms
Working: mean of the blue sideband 5.45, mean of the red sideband 5.33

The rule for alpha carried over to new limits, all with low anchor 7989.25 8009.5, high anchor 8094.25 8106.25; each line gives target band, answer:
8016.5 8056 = 0.3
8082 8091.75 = -0.5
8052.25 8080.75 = -1.0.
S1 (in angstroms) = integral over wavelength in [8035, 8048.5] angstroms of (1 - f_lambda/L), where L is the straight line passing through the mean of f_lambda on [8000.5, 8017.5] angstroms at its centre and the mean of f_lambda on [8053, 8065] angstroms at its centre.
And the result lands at 0.5 angstroms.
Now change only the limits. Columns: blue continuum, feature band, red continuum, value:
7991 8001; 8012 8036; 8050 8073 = 0.3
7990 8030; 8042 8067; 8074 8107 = -0.2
